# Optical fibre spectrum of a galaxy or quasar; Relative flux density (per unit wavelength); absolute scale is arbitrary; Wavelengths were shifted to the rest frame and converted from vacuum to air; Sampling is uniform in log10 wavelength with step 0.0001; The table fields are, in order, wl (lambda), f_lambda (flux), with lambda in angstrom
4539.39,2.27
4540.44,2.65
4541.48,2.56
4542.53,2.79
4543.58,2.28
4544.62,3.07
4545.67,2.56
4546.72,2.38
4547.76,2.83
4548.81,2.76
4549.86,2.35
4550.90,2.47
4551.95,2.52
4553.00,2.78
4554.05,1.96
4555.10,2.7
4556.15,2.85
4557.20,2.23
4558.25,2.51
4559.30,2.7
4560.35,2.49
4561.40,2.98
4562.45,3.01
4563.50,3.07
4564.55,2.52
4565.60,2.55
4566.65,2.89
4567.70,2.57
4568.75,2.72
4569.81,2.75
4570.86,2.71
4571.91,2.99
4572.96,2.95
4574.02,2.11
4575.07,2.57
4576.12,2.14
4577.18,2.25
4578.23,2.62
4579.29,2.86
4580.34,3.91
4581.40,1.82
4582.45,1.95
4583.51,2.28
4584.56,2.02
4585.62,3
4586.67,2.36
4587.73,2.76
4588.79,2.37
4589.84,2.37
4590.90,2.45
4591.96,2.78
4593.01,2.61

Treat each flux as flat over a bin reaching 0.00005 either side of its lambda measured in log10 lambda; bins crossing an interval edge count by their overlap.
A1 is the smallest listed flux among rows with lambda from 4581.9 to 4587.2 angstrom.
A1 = 1.95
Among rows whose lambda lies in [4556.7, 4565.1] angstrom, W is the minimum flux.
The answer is 2.23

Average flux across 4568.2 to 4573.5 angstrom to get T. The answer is 2.82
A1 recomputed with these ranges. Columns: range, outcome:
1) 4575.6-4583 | 1.82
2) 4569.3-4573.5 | 2.71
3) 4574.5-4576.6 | 2.14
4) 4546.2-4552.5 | 2.35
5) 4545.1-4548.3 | 2.38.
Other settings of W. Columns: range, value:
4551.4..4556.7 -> 1.96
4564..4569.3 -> 2.52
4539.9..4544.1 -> 2.28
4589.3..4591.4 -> 2.37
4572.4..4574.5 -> 2.11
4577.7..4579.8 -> 2.62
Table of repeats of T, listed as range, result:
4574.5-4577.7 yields 2.32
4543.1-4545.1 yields 2.68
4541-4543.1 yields 2.66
